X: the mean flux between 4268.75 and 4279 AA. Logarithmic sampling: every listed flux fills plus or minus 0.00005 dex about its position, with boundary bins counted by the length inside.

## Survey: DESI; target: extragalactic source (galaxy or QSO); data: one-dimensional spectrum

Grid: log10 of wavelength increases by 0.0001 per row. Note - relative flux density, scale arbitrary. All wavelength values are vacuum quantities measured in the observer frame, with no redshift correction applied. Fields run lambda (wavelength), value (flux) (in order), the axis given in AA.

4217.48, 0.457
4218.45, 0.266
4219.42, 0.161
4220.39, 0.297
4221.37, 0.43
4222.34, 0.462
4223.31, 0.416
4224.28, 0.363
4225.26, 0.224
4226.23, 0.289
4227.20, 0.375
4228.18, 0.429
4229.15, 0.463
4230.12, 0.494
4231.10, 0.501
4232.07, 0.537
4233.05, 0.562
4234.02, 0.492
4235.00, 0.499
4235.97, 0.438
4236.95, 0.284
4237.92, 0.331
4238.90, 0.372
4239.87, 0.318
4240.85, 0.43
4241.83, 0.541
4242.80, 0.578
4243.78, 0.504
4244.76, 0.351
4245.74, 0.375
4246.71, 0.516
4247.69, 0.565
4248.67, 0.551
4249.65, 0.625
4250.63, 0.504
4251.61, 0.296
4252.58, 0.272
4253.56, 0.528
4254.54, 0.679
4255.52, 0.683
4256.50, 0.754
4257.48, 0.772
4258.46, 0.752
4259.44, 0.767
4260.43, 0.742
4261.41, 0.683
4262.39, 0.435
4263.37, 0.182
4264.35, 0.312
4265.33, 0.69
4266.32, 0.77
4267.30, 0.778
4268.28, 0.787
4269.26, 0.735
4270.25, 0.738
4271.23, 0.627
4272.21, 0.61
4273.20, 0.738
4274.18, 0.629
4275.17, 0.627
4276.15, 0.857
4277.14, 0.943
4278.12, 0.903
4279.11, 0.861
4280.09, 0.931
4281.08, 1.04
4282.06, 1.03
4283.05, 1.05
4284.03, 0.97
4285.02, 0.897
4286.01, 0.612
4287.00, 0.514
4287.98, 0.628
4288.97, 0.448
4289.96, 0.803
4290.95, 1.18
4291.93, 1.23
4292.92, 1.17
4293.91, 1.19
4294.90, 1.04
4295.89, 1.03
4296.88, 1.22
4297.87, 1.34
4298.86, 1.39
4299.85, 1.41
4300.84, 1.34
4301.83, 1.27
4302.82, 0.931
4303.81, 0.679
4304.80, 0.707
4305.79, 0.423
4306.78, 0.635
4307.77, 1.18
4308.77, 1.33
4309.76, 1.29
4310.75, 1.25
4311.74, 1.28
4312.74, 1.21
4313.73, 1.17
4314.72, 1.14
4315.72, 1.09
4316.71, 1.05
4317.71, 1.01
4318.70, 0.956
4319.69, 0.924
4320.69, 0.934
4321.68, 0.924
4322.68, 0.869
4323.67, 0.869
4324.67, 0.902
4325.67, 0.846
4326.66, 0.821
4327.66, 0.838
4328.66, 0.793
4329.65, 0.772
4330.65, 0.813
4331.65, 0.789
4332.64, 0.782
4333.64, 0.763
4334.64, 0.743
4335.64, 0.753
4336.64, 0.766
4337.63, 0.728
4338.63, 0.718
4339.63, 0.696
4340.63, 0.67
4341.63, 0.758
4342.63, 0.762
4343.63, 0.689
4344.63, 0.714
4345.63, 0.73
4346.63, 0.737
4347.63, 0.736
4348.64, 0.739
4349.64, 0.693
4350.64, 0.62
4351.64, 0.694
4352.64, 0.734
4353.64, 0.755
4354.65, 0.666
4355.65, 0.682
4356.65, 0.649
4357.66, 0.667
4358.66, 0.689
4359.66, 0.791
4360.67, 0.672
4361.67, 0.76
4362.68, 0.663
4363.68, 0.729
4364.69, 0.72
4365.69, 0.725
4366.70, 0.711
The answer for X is 0.745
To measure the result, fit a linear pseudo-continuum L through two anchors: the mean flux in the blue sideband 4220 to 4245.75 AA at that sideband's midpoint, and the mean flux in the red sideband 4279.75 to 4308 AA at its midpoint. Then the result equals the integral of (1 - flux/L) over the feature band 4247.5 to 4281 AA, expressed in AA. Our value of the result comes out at 2.2 AA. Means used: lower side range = 0.422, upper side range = 0.974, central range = 0.662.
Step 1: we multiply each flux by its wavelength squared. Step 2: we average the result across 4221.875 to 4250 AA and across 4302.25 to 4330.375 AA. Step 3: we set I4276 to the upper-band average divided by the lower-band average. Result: 2.24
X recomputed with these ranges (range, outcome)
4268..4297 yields 0.864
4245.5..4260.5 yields 0.586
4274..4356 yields 0.896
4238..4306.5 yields 0.75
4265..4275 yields 0.707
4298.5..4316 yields 1.09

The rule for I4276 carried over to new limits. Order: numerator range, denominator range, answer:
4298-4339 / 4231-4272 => 1.81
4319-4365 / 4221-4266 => 1.62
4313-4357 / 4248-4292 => 1.17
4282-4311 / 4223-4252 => 2.34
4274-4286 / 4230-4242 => 2.06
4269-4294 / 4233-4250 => 1.86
